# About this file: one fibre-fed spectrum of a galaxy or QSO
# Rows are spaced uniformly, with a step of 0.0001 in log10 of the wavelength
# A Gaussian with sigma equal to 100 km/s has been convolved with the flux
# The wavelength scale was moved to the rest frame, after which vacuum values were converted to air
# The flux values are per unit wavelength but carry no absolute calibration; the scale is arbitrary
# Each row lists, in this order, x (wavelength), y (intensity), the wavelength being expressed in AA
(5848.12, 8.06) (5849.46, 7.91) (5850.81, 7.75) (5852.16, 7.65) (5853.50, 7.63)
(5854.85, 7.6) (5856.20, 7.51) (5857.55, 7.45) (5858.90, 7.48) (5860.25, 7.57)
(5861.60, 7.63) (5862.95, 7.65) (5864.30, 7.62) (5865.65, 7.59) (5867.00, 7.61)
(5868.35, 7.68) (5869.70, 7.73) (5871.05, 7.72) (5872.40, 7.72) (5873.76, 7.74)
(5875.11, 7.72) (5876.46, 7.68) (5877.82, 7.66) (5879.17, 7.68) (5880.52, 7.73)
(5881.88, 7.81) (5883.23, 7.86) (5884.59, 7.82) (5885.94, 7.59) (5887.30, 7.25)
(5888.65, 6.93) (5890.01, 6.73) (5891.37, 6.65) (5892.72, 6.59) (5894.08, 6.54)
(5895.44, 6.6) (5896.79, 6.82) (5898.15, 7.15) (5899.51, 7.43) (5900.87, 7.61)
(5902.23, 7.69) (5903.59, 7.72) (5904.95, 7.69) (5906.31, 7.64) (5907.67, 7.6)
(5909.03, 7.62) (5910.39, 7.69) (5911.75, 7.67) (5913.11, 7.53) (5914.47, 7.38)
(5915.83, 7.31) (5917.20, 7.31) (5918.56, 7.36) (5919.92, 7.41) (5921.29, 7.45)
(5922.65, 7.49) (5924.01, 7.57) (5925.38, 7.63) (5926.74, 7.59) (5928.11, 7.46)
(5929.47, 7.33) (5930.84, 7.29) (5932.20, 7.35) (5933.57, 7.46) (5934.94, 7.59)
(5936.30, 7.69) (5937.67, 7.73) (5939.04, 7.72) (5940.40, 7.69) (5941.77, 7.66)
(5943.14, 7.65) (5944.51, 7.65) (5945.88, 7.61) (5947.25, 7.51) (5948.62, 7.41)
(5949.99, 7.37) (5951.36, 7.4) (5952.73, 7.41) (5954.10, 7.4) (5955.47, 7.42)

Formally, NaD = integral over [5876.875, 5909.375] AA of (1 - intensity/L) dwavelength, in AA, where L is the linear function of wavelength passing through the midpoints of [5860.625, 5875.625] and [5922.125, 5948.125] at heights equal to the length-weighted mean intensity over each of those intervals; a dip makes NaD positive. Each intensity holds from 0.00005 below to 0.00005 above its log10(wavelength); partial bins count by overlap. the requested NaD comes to 1.19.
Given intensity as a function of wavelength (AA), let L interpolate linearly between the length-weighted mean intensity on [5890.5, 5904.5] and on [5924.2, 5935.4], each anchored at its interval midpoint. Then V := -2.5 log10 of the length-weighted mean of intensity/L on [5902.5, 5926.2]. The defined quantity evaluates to -0.04 mag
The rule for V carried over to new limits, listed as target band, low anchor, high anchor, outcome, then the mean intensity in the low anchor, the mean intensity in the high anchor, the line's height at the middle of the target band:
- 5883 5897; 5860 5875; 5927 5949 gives 0.09 mag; 7.67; 7.55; 7.63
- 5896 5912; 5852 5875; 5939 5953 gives 0.01 mag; 7.63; 7.55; 7.59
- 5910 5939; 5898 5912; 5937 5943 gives 0.02 mag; 7.6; 7.7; 7.66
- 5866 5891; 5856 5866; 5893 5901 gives -0.05 mag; 7.56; 6.96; 7.27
